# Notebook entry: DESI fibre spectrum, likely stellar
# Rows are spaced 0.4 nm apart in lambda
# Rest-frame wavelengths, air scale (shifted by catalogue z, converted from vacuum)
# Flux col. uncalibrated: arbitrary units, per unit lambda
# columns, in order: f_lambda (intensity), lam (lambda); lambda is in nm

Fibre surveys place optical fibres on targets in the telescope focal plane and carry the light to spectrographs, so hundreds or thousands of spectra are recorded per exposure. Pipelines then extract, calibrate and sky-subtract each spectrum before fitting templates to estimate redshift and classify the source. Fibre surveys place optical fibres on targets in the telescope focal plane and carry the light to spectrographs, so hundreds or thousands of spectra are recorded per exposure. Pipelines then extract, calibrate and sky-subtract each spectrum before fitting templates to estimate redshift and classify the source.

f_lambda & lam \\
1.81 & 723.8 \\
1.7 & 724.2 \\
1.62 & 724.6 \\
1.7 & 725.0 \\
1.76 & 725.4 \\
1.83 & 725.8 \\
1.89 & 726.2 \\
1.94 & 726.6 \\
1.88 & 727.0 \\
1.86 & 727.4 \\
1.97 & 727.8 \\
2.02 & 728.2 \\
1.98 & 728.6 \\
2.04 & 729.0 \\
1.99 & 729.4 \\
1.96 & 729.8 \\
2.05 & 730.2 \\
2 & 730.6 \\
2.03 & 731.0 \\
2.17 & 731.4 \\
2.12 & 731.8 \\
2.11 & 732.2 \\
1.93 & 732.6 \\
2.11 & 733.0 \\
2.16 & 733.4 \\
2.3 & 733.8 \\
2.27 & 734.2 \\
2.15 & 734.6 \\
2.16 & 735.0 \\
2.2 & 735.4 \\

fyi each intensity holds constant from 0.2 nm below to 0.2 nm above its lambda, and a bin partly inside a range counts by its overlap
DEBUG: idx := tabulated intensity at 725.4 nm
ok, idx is 1.76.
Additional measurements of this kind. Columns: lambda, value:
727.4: 1.86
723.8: 1.81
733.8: 2.3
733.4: 2.16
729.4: 1.99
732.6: 1.93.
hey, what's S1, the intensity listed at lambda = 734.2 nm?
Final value 2.27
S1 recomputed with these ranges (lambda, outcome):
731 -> 2.03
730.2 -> 2.05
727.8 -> 1.97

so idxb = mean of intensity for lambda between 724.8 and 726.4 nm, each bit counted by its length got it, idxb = 1.79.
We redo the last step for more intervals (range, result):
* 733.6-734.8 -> 2.24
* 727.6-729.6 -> 2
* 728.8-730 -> 2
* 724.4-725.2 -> 1.66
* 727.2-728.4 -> 1.95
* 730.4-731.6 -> 2.07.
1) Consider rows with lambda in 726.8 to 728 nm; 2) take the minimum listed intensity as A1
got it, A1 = 1.86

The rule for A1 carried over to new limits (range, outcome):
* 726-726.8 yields 1.89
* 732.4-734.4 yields 1.93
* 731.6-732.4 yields 2.11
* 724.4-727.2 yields 1.62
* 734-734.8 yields 2.15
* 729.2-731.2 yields 1.96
